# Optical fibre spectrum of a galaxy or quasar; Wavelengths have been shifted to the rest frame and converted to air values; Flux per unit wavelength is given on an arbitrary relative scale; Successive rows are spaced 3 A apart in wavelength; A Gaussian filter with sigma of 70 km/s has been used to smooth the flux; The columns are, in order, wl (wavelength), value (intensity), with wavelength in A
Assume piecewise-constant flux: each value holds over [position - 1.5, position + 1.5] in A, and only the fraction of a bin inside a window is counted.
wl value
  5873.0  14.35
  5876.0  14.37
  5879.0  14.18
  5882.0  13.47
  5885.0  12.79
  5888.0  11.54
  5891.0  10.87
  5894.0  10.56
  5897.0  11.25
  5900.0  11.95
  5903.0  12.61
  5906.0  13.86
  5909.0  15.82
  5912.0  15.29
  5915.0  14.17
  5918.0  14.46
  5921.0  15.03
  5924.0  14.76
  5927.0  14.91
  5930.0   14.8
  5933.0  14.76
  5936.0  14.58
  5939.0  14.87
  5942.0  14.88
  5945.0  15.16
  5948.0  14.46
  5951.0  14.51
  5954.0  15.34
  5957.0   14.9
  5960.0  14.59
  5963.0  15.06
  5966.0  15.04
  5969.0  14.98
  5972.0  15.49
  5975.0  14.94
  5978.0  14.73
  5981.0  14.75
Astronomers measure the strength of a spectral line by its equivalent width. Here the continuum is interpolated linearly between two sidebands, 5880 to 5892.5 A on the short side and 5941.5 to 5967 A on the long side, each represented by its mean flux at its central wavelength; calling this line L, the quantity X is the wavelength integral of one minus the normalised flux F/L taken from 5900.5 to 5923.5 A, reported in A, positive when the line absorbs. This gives -1.9 A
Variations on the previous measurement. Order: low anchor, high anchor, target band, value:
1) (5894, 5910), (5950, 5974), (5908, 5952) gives -3.3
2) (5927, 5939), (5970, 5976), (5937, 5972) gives 0.2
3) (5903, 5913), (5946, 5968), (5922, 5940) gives -0.1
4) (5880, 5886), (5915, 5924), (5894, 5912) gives 1.2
